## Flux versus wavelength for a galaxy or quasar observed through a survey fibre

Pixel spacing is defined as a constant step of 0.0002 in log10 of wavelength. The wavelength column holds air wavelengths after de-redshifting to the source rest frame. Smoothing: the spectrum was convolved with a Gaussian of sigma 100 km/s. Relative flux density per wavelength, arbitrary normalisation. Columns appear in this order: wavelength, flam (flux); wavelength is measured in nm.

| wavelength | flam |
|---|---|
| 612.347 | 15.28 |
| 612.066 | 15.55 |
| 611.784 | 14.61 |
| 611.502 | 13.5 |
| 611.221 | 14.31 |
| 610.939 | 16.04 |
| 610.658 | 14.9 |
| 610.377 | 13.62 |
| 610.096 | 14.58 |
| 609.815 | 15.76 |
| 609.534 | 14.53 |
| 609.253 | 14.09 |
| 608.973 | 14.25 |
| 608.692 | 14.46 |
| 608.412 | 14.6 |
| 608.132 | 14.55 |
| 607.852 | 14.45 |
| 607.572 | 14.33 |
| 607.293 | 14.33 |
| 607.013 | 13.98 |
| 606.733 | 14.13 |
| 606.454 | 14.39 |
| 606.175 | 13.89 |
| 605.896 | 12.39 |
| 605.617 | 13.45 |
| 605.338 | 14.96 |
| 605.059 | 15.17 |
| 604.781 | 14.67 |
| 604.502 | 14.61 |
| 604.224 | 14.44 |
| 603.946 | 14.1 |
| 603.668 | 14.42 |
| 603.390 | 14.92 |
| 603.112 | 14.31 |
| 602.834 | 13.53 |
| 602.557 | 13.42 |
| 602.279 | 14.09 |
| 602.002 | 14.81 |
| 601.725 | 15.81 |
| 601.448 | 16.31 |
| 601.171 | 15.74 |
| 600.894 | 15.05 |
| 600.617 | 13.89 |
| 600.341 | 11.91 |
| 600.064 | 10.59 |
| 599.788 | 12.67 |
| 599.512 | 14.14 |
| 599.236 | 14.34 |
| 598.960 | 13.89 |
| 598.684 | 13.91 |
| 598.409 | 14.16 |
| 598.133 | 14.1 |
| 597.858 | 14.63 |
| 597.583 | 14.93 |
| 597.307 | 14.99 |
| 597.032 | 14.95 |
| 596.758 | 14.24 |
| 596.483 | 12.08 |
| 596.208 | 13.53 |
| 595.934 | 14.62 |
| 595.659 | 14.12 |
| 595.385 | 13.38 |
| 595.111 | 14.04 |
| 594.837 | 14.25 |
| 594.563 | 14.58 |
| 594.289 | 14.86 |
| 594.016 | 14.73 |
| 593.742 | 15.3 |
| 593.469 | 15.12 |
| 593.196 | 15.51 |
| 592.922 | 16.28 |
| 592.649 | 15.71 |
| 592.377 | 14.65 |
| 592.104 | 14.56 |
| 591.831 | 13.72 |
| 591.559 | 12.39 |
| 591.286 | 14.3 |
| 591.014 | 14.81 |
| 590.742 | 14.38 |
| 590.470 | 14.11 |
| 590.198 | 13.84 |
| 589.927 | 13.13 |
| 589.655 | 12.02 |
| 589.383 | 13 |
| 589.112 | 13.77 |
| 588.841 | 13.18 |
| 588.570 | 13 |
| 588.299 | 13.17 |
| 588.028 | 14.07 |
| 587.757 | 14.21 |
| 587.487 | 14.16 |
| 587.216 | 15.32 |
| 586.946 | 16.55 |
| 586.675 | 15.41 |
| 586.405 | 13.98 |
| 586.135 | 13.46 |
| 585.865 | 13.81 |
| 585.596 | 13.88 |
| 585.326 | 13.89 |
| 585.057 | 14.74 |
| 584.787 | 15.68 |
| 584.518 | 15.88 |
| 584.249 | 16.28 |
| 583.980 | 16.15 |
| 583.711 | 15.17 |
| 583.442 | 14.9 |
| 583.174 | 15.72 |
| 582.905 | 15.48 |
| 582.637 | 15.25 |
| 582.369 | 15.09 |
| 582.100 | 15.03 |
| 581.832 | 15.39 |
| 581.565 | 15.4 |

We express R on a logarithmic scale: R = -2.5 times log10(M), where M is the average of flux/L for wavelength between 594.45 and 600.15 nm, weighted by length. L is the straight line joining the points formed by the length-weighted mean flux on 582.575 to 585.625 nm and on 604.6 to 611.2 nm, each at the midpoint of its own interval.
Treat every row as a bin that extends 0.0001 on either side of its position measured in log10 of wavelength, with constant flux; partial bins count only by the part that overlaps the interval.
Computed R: 0.066 mag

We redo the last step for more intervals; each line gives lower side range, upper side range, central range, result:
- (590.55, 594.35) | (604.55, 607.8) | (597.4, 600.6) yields 0.07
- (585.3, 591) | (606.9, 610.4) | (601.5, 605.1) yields -0.01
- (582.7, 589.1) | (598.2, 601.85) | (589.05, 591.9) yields 0.07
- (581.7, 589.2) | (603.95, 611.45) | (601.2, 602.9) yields -0.02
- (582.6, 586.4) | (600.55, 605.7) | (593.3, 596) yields 0.02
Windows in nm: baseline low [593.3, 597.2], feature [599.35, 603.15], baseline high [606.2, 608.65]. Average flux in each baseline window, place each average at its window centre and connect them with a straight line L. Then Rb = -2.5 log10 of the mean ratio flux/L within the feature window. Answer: 0.02 mag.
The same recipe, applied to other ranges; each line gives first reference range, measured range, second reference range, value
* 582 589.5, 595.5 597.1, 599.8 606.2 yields 0.04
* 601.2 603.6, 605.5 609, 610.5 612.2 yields 0.05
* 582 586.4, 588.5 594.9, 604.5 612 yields 0.04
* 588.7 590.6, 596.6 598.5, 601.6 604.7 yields -0.05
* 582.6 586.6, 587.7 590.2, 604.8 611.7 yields 0.12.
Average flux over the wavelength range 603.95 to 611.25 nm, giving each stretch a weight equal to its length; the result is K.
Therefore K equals 14.4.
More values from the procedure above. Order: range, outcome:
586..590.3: 13.9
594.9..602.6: 14.1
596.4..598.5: 14.3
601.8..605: 14.4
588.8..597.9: 14.2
